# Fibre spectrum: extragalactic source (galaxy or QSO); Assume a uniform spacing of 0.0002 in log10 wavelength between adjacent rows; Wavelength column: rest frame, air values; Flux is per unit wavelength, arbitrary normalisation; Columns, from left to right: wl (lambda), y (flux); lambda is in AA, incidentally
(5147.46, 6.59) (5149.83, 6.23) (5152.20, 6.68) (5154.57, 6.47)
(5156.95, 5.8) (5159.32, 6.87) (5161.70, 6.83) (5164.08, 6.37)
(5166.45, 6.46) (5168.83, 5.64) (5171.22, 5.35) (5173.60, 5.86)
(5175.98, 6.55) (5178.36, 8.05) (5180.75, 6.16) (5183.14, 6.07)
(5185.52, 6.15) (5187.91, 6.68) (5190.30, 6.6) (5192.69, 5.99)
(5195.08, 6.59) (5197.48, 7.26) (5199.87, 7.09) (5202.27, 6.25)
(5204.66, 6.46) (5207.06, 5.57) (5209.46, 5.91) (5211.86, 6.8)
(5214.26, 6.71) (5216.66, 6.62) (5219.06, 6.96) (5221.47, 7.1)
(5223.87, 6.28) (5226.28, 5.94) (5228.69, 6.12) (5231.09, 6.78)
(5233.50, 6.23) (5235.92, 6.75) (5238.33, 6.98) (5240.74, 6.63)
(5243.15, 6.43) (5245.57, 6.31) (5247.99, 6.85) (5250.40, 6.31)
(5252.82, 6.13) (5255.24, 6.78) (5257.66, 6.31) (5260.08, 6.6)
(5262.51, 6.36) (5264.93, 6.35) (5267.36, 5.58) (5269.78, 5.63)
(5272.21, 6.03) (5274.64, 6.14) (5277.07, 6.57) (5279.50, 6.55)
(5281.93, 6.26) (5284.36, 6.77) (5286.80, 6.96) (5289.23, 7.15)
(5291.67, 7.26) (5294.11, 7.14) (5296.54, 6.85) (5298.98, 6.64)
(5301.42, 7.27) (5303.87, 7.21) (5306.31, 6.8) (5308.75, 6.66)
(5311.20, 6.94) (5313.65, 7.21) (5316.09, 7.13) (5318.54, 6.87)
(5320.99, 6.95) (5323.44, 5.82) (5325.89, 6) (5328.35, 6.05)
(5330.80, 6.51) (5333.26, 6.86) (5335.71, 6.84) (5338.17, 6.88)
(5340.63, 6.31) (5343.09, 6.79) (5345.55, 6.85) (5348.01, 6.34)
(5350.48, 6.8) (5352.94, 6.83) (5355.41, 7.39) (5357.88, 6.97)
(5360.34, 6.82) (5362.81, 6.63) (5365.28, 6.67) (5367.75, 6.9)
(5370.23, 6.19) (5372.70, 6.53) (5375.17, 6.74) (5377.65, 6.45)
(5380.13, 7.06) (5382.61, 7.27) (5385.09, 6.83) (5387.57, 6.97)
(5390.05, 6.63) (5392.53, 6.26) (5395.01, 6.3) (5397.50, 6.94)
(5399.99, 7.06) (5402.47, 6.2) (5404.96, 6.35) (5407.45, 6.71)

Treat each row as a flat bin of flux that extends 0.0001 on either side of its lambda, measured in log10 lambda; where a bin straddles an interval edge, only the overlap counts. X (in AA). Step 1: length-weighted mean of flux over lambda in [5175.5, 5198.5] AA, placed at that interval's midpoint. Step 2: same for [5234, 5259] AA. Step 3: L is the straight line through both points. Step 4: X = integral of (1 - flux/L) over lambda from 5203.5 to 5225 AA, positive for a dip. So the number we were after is 0.3 AA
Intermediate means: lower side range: 6.61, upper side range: 6.54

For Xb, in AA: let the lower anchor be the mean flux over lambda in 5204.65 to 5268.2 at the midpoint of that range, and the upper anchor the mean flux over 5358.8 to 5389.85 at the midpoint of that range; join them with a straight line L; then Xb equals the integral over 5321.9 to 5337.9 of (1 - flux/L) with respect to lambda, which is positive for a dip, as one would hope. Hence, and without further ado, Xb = 0.63 AA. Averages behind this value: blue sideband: 6.44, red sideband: 6.75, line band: 6.39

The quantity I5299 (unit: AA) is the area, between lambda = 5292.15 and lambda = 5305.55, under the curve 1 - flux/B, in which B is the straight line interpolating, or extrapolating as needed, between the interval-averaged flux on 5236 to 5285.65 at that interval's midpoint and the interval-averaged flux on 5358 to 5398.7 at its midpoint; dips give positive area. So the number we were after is -1.1 AA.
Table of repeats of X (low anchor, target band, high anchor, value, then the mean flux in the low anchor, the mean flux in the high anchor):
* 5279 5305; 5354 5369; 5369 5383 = -0.40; 6.92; 6.67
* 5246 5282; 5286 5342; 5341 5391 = -2.28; 6.3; 6.78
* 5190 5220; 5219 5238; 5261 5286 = -0.27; 6.52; 6.24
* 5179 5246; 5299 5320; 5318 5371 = -1.21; 6.49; 6.65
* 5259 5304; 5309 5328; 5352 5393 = -0.02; 6.58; 6.78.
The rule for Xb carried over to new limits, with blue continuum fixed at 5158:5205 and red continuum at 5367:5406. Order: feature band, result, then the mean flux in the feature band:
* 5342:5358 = -0.52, 6.84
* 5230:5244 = -0.26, 6.64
